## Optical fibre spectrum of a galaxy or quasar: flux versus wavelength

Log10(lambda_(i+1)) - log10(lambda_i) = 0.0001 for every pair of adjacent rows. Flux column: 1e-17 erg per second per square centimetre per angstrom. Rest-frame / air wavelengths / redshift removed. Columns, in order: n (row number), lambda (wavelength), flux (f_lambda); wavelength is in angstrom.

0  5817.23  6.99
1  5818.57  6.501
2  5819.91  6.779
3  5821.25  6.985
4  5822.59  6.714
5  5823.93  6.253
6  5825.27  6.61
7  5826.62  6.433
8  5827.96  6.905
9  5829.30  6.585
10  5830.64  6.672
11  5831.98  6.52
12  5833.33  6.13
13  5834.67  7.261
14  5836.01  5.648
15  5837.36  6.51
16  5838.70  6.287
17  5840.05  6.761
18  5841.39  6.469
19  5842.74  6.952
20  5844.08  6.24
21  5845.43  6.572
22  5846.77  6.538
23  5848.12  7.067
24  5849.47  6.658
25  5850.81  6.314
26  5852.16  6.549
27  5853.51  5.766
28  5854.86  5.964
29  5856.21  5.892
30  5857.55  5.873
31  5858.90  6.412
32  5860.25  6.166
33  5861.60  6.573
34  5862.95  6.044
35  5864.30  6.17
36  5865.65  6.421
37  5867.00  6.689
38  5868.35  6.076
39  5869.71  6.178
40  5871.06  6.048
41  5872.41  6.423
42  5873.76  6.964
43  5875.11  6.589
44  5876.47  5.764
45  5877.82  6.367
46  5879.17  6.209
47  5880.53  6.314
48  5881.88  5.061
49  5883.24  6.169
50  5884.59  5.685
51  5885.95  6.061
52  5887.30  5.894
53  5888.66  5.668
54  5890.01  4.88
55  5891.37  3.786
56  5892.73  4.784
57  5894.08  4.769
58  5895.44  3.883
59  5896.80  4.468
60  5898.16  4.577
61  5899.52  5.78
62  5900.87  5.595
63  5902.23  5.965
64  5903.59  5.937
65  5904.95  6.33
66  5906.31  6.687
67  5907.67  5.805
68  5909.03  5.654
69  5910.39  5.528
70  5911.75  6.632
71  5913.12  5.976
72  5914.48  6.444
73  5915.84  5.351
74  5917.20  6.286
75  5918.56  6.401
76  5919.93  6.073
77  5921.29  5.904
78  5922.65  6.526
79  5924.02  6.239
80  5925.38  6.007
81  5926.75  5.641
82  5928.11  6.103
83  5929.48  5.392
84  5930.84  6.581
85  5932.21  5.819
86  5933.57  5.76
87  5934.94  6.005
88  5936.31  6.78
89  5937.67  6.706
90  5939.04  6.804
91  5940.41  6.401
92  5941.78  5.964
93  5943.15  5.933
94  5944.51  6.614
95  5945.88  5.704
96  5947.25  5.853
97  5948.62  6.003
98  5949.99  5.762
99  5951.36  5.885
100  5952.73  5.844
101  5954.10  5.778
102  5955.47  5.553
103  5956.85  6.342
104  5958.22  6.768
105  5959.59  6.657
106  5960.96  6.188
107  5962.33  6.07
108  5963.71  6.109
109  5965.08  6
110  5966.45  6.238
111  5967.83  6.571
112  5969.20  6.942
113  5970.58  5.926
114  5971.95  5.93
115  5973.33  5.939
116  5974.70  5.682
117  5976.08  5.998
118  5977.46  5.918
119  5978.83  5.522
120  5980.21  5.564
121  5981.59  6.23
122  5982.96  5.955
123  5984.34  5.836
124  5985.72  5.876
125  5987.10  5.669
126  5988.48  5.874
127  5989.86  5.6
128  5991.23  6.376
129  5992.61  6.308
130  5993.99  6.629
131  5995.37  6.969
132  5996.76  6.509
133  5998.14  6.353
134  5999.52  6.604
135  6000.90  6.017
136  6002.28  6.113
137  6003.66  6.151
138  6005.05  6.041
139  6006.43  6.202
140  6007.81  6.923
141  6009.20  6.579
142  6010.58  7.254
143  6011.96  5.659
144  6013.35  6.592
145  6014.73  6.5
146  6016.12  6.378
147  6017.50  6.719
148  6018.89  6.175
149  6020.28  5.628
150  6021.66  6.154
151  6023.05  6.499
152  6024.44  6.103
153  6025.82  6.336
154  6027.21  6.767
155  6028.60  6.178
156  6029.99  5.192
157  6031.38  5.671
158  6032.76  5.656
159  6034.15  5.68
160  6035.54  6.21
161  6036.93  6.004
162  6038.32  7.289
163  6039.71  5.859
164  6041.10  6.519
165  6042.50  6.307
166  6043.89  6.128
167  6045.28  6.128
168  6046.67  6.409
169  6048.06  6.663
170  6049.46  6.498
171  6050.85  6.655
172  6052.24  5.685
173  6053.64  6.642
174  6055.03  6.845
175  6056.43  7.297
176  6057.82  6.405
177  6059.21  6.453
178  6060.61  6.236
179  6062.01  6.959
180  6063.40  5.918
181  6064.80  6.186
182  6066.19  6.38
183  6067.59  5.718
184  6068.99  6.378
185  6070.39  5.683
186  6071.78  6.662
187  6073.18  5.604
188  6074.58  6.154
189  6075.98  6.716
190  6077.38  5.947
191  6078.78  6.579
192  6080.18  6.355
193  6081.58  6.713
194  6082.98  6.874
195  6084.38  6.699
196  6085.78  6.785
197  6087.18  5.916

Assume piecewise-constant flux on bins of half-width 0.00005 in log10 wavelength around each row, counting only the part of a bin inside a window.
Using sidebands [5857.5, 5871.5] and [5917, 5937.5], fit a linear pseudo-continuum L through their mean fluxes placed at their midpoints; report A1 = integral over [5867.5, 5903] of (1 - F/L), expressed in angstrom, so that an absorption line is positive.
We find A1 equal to 3.4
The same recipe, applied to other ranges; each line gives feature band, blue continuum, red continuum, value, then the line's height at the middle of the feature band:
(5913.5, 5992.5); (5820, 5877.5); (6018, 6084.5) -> 3.5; 6.35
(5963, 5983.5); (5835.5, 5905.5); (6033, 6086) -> 0.5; 6.19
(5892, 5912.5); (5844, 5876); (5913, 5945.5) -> 2.4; 6.23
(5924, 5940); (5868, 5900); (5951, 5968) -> -0.6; 5.94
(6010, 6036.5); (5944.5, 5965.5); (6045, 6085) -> 0.4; 6.27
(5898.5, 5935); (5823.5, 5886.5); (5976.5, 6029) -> 1.7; 6.29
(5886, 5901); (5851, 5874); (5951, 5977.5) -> 3.1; 6.2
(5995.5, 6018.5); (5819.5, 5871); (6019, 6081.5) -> -0.5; 6.3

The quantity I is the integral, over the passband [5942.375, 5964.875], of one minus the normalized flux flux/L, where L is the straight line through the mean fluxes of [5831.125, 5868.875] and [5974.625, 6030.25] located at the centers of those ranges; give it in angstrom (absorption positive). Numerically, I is 0.7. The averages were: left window 6.38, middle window 6.07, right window 6.2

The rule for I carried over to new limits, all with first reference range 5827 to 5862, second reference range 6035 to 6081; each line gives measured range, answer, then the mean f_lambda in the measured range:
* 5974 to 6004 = 1.4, 6.08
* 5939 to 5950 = 0.5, 6.1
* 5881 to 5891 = 1.3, 5.59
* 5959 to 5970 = 0.1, 6.34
